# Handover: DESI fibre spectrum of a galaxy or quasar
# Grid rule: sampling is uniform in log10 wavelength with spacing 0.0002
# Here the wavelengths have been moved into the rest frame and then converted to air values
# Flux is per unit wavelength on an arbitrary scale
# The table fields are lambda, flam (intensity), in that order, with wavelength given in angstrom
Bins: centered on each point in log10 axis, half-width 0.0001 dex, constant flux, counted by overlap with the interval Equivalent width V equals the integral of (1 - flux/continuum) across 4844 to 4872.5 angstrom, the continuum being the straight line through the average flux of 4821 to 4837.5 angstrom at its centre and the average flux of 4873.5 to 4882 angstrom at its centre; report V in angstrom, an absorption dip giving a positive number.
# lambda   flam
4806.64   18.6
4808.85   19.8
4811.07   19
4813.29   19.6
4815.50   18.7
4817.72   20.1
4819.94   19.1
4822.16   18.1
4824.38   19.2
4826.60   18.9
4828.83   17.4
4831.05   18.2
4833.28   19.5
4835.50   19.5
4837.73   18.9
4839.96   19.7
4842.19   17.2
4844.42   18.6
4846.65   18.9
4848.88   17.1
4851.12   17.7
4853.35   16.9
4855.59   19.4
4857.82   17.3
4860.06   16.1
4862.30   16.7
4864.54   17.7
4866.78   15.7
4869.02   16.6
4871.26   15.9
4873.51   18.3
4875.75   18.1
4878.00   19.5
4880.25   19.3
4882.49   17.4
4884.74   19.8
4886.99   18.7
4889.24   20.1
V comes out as 2.3 angstrom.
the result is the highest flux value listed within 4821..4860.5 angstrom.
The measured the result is 19.7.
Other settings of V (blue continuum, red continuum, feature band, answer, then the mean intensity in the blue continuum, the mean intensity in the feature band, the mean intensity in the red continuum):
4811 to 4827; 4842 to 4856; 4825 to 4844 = -0.2 angstrom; 19.1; 18.7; 17.9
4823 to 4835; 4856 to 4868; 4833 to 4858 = -0.9 angstrom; 18.7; 18.4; 16.9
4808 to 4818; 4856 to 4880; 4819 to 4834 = 0.2 angstrom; 19.4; 18.6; 17.3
